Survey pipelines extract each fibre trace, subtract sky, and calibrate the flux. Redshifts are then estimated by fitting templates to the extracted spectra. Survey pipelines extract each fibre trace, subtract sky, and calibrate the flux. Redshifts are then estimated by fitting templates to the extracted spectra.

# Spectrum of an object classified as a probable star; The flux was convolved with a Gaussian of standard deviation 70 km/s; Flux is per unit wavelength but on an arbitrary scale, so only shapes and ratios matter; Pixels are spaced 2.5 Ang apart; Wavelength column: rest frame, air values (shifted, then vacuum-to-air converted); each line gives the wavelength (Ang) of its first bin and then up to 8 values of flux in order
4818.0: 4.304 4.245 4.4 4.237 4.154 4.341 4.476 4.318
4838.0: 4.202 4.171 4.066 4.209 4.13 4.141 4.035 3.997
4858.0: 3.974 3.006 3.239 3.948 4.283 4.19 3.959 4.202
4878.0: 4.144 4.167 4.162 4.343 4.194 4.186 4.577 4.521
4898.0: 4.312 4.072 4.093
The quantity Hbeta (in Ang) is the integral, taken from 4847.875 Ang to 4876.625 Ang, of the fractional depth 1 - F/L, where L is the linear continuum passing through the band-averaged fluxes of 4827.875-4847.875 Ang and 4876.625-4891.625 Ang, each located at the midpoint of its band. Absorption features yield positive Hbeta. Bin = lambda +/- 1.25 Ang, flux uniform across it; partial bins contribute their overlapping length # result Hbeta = 2.06 Ang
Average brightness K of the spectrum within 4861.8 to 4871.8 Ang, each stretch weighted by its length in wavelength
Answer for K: 3.92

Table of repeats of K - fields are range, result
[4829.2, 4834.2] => 4.41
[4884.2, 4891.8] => 4.24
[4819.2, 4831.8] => 4.28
